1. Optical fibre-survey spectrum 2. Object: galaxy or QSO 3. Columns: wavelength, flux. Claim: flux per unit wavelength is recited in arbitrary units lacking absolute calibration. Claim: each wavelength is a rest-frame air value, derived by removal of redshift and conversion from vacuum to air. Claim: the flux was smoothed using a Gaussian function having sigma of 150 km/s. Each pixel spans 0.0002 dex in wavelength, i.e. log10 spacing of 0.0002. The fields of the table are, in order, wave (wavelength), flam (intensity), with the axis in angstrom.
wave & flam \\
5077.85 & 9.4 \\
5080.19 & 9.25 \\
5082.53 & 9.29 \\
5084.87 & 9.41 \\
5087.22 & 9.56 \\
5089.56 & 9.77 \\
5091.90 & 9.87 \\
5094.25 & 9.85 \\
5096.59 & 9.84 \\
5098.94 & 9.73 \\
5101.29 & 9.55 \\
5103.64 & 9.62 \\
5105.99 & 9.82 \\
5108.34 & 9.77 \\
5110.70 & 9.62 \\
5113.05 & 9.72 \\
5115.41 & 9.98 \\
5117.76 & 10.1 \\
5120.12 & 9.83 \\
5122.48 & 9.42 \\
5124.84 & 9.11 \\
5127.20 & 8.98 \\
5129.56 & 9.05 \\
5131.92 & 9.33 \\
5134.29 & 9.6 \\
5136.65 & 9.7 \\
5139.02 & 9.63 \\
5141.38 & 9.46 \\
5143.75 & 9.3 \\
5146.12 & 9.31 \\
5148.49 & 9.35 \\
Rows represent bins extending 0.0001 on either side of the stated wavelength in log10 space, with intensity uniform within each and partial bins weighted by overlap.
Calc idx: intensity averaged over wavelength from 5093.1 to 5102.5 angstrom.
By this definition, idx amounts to 9.74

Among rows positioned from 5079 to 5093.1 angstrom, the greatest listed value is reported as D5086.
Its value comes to 9.87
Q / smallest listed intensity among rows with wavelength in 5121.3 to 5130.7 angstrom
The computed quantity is 8.98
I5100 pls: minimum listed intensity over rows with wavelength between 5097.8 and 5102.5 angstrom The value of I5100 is 9.55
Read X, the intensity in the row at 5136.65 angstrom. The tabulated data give 9.7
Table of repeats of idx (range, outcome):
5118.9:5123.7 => 9.62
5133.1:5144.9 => 9.54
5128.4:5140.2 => 9.46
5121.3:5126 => 9.26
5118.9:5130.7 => 9.28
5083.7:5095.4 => 9.69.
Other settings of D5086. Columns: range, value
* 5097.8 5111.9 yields 9.82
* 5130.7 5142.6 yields 9.7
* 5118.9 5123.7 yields 9.83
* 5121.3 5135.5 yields 9.6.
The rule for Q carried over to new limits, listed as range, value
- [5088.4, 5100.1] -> 9.73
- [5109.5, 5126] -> 9.11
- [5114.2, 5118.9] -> 9.98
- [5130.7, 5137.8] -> 9.33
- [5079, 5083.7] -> 9.25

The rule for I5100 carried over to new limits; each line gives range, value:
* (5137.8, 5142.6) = 9.46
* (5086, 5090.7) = 9.56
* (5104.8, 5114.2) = 9.62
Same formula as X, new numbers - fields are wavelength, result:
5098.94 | 9.73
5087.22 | 9.56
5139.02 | 9.63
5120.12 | 9.83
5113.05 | 9.72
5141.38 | 9.46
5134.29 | 9.6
